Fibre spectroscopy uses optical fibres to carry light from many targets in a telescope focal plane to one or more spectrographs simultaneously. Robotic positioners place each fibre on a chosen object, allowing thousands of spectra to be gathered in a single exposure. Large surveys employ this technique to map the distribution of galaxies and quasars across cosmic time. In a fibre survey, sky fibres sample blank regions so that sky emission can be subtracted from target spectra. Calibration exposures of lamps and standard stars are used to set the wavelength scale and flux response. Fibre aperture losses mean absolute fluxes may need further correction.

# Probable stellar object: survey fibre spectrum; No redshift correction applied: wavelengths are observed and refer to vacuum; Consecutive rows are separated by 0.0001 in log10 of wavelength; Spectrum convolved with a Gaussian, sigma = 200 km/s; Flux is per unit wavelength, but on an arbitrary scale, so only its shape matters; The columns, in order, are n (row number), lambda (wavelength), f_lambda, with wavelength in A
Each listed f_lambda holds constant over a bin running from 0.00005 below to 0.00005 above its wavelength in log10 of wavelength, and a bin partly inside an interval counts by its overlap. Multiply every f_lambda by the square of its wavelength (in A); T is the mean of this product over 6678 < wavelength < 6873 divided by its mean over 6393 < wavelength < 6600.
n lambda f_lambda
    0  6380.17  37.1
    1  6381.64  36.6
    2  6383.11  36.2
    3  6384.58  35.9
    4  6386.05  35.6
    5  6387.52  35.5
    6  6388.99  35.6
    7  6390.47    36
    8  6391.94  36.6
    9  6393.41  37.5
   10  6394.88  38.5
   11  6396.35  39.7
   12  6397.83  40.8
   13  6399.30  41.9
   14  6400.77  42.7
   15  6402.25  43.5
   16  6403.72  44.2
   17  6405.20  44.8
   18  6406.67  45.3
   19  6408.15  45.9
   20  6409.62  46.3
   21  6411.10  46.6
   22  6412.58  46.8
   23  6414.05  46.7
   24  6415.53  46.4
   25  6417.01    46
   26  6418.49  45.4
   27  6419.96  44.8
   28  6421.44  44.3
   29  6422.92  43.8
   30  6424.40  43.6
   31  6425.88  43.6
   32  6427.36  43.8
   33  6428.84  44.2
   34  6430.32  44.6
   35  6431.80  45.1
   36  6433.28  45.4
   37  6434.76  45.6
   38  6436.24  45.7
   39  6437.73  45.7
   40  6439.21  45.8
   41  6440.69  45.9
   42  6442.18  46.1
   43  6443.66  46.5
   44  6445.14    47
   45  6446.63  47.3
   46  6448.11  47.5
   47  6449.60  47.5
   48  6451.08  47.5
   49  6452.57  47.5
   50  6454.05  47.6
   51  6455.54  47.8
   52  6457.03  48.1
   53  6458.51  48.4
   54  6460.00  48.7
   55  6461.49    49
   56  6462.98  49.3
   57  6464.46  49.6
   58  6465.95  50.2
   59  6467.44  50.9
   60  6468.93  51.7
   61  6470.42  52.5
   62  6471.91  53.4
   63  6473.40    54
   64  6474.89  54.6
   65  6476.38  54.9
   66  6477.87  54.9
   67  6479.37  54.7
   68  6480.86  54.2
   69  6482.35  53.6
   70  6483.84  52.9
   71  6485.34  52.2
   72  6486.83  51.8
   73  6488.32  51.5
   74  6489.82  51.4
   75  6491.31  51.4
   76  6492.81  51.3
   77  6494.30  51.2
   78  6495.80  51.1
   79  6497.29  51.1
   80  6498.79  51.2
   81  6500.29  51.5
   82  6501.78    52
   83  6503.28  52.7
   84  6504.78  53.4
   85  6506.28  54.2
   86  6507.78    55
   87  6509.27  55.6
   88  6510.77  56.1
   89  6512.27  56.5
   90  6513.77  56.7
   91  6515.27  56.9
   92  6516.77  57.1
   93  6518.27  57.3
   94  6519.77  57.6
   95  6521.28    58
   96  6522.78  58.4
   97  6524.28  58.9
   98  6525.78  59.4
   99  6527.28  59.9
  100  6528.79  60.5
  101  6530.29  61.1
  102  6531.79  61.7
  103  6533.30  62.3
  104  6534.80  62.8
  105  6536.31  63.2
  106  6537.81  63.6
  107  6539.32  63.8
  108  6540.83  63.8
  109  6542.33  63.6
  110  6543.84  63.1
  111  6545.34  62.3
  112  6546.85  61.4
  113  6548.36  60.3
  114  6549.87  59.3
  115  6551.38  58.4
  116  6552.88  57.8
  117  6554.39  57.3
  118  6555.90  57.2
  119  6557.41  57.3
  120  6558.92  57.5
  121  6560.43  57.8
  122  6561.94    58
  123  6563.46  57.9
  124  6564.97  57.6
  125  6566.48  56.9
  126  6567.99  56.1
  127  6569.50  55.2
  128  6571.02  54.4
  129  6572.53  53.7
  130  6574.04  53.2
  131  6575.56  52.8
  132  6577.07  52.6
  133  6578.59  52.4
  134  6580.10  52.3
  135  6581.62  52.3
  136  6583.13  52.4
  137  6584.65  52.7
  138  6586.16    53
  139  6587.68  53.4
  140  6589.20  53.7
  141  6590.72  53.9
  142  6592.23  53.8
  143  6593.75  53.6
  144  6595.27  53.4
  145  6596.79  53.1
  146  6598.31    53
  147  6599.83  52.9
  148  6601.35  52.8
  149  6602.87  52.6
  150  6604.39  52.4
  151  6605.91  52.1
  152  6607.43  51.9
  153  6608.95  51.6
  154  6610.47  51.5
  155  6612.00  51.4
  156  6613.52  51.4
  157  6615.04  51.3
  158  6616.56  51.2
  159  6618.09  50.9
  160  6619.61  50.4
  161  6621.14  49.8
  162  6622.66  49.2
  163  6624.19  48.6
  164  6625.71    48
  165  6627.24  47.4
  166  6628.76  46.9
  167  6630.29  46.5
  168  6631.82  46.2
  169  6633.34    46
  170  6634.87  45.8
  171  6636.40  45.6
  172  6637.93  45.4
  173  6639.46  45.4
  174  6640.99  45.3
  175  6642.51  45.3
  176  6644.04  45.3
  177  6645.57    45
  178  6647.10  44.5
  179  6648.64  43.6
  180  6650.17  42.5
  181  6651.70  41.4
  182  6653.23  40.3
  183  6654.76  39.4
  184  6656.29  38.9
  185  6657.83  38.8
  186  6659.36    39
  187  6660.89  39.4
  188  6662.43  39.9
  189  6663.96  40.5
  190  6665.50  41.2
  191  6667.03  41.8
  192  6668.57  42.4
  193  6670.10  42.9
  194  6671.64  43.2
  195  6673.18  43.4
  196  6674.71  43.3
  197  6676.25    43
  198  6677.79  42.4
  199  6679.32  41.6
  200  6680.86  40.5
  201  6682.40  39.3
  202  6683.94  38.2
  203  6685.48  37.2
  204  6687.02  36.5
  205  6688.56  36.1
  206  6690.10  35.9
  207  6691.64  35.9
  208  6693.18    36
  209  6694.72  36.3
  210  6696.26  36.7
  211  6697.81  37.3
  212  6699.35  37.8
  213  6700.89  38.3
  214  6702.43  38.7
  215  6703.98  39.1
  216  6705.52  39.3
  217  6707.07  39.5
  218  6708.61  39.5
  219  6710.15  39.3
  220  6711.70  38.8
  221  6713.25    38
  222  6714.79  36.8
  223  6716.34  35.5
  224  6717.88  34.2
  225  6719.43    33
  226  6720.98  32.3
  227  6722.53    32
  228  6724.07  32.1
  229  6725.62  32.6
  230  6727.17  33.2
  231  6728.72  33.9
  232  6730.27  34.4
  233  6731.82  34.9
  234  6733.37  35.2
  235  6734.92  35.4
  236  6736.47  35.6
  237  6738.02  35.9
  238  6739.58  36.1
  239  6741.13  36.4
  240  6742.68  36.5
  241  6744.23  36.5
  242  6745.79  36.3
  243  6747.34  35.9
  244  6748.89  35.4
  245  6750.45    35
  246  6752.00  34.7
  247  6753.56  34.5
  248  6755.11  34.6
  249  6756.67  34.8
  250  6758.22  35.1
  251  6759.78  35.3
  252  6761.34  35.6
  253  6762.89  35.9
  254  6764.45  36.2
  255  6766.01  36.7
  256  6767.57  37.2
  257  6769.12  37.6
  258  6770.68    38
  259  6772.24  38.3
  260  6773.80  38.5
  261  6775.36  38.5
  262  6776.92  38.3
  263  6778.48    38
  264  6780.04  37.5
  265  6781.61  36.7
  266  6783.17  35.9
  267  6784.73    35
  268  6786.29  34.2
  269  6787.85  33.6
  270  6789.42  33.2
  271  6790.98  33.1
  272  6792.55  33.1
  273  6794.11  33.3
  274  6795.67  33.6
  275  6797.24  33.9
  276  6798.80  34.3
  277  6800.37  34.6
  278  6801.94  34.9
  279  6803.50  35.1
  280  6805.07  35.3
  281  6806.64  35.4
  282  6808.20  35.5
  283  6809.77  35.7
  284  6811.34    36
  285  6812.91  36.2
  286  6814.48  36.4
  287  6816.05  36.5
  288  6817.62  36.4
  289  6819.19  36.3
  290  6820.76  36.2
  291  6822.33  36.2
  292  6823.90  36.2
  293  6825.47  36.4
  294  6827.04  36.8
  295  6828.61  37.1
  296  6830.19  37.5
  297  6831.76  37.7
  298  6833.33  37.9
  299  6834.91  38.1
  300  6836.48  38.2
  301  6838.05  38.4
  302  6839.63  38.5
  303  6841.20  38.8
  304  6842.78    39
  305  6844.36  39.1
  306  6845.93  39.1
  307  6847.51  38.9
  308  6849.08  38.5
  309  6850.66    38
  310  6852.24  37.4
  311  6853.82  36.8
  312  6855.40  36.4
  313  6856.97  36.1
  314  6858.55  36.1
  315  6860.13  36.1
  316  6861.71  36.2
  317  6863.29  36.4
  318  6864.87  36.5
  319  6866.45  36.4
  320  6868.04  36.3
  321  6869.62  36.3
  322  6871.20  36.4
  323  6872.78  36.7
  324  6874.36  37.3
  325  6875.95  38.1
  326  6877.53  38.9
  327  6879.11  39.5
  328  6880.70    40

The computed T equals 0.8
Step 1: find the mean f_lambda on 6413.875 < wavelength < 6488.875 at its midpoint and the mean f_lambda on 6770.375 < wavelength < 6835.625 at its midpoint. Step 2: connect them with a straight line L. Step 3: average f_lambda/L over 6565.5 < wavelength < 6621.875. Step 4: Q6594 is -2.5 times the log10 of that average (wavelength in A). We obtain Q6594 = -0.21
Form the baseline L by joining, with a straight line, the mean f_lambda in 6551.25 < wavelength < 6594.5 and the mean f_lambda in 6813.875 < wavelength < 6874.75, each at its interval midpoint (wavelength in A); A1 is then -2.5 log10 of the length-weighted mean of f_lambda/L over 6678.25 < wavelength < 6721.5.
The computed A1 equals 0.24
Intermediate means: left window 55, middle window 37.5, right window 37.2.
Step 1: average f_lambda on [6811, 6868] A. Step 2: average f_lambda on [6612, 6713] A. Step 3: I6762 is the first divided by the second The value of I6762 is 0.88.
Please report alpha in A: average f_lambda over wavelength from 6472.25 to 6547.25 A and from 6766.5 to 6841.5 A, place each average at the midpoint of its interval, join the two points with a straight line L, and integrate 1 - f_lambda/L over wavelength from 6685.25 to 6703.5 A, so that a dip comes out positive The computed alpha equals 2.86 A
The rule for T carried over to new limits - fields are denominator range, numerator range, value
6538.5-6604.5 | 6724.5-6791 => 0.68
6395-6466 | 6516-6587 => 1.32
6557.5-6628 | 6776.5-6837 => 0.72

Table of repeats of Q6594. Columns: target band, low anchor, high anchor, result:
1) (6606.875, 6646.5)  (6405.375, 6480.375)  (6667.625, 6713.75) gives -0.164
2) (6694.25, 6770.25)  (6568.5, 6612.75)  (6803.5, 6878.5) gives 0.217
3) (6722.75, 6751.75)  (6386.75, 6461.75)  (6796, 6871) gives 0.104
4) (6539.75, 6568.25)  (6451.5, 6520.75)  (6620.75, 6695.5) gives -0.217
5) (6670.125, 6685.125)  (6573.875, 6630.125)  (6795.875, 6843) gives 0.119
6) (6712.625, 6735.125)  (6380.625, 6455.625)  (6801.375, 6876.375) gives 0.135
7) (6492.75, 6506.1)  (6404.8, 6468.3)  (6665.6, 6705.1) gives -0.161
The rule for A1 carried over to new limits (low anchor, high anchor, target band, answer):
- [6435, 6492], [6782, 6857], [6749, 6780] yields 0.06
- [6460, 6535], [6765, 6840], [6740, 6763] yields 0.11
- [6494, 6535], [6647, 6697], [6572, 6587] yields -0.07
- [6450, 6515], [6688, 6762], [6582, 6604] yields -0.19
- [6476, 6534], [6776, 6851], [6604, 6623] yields -0.06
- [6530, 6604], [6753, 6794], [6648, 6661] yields 0.19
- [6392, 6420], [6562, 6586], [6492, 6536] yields -0.12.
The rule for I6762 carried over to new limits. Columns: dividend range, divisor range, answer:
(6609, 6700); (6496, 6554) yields 0.74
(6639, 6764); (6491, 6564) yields 0.66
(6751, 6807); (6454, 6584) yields 0.64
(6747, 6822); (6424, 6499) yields 0.72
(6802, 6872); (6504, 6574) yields 0.63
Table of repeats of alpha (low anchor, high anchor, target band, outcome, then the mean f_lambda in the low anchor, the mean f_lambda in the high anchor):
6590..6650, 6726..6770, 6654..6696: 3.55 A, 49.3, 35.5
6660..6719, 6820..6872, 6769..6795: 1.38 A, 39.1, 37.3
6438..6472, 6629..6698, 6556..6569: -3.64 A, 48.4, 41.4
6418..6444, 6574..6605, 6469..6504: -3.55 A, 45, 53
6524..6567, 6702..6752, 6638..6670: 2.49 A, 60.2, 35.8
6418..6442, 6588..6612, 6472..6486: -2.03 A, 44.9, 52.8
